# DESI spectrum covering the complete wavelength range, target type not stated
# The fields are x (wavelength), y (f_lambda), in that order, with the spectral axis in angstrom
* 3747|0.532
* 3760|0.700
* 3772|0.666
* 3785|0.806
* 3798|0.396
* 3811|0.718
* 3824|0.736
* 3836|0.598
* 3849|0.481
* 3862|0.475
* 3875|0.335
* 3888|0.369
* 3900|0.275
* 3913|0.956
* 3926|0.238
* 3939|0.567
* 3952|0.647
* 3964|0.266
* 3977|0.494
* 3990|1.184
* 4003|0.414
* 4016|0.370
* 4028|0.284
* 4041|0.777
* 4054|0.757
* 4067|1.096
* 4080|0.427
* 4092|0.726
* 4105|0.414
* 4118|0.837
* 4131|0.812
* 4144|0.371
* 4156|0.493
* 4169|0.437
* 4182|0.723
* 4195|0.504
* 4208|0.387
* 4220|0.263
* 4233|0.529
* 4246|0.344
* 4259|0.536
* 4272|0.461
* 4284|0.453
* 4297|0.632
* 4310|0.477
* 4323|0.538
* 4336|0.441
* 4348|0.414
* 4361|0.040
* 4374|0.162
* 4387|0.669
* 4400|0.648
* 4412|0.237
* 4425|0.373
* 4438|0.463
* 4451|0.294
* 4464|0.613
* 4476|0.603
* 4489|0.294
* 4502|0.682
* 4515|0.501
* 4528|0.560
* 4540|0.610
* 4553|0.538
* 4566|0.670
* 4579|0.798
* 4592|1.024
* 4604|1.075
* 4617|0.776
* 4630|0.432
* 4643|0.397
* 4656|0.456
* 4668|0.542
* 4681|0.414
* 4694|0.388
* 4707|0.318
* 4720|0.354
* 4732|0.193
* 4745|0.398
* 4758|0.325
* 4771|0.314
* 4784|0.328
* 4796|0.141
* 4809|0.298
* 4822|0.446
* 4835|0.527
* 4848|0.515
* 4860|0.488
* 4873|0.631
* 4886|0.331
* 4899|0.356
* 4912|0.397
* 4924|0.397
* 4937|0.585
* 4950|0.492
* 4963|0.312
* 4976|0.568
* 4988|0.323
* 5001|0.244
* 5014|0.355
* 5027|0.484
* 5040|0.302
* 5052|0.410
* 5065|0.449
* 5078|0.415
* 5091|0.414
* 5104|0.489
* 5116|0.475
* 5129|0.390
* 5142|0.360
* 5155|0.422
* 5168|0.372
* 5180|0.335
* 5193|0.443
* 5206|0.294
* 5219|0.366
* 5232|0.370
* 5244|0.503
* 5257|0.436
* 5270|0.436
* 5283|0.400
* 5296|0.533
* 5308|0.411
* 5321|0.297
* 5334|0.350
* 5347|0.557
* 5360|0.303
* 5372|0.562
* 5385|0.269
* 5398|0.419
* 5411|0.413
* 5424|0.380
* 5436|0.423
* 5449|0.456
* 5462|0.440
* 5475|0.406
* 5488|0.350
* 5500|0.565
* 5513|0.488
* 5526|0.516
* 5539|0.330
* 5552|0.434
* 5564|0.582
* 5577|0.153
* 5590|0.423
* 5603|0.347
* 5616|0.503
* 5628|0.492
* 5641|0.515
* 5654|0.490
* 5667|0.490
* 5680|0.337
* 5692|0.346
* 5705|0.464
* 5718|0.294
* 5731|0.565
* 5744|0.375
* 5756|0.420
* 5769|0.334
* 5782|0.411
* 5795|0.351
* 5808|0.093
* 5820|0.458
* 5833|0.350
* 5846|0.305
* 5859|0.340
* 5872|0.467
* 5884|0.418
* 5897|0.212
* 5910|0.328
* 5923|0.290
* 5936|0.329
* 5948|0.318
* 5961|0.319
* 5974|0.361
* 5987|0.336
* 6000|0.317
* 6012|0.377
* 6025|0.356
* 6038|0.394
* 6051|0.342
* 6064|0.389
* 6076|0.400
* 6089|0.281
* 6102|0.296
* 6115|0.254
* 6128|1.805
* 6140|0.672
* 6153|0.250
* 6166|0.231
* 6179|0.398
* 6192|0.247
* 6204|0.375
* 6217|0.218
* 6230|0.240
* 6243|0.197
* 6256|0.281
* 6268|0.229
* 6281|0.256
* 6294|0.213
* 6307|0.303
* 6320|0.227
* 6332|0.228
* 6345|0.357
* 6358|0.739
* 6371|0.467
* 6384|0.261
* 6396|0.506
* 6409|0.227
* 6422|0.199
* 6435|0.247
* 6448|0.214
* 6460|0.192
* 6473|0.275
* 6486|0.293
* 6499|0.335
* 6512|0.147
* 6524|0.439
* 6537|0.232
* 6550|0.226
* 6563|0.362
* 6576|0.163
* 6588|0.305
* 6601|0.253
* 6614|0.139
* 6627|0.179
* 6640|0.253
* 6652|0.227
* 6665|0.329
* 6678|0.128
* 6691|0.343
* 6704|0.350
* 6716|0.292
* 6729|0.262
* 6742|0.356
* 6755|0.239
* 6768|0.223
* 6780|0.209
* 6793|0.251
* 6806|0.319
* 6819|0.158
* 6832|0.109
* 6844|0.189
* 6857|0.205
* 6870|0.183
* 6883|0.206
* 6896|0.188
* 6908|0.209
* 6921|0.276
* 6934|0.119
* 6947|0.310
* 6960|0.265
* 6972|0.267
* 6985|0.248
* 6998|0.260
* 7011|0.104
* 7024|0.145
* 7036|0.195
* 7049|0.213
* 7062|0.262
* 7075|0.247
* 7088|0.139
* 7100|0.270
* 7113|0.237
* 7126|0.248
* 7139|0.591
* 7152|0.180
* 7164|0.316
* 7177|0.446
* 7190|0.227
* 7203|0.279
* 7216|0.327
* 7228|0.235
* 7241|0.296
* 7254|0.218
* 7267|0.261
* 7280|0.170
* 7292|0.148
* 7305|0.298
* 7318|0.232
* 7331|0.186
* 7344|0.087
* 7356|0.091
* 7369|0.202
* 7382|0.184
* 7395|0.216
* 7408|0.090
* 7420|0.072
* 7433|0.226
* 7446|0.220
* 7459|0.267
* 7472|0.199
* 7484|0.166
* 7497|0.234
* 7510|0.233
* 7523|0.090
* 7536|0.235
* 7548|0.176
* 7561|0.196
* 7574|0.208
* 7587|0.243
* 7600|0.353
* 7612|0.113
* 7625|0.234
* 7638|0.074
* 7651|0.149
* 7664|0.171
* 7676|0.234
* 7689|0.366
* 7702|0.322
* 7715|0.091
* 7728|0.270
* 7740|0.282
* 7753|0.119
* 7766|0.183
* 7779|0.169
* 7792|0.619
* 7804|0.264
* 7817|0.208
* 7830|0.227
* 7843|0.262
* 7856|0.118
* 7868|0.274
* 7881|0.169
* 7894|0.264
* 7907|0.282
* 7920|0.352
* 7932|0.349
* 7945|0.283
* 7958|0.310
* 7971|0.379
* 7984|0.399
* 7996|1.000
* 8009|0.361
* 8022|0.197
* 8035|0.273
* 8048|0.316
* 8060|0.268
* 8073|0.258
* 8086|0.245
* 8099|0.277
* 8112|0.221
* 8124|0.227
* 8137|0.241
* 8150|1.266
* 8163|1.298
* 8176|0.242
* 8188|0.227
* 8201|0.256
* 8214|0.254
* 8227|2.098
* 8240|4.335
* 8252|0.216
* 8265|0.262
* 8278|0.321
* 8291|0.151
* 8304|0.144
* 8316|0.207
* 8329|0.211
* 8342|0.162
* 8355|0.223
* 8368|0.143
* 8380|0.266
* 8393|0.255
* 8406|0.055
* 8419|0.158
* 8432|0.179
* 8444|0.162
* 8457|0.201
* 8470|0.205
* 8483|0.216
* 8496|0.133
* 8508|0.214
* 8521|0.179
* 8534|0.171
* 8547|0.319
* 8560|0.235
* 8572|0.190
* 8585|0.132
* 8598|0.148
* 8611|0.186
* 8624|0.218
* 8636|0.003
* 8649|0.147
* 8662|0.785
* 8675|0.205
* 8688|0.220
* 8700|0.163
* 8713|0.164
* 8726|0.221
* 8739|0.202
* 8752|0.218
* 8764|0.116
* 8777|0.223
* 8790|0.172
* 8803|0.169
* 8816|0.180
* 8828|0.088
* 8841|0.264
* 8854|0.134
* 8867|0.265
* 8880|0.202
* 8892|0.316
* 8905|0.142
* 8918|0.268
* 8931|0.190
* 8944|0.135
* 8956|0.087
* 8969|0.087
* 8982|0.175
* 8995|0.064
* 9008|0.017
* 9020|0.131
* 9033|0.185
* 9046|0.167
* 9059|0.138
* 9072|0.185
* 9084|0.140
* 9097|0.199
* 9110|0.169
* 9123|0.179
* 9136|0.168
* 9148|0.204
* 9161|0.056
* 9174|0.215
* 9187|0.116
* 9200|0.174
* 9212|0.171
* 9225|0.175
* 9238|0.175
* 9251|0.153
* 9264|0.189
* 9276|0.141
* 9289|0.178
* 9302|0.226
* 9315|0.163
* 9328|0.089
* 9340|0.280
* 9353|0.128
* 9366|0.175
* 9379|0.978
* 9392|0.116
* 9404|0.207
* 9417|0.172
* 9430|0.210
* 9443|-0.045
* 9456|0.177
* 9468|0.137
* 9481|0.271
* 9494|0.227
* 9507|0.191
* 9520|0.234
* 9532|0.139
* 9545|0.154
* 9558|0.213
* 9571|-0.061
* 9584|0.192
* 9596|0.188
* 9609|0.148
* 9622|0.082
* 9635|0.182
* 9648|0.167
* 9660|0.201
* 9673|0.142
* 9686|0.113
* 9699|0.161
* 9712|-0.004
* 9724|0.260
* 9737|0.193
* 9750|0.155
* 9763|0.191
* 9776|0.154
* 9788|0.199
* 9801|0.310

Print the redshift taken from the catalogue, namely 0.644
